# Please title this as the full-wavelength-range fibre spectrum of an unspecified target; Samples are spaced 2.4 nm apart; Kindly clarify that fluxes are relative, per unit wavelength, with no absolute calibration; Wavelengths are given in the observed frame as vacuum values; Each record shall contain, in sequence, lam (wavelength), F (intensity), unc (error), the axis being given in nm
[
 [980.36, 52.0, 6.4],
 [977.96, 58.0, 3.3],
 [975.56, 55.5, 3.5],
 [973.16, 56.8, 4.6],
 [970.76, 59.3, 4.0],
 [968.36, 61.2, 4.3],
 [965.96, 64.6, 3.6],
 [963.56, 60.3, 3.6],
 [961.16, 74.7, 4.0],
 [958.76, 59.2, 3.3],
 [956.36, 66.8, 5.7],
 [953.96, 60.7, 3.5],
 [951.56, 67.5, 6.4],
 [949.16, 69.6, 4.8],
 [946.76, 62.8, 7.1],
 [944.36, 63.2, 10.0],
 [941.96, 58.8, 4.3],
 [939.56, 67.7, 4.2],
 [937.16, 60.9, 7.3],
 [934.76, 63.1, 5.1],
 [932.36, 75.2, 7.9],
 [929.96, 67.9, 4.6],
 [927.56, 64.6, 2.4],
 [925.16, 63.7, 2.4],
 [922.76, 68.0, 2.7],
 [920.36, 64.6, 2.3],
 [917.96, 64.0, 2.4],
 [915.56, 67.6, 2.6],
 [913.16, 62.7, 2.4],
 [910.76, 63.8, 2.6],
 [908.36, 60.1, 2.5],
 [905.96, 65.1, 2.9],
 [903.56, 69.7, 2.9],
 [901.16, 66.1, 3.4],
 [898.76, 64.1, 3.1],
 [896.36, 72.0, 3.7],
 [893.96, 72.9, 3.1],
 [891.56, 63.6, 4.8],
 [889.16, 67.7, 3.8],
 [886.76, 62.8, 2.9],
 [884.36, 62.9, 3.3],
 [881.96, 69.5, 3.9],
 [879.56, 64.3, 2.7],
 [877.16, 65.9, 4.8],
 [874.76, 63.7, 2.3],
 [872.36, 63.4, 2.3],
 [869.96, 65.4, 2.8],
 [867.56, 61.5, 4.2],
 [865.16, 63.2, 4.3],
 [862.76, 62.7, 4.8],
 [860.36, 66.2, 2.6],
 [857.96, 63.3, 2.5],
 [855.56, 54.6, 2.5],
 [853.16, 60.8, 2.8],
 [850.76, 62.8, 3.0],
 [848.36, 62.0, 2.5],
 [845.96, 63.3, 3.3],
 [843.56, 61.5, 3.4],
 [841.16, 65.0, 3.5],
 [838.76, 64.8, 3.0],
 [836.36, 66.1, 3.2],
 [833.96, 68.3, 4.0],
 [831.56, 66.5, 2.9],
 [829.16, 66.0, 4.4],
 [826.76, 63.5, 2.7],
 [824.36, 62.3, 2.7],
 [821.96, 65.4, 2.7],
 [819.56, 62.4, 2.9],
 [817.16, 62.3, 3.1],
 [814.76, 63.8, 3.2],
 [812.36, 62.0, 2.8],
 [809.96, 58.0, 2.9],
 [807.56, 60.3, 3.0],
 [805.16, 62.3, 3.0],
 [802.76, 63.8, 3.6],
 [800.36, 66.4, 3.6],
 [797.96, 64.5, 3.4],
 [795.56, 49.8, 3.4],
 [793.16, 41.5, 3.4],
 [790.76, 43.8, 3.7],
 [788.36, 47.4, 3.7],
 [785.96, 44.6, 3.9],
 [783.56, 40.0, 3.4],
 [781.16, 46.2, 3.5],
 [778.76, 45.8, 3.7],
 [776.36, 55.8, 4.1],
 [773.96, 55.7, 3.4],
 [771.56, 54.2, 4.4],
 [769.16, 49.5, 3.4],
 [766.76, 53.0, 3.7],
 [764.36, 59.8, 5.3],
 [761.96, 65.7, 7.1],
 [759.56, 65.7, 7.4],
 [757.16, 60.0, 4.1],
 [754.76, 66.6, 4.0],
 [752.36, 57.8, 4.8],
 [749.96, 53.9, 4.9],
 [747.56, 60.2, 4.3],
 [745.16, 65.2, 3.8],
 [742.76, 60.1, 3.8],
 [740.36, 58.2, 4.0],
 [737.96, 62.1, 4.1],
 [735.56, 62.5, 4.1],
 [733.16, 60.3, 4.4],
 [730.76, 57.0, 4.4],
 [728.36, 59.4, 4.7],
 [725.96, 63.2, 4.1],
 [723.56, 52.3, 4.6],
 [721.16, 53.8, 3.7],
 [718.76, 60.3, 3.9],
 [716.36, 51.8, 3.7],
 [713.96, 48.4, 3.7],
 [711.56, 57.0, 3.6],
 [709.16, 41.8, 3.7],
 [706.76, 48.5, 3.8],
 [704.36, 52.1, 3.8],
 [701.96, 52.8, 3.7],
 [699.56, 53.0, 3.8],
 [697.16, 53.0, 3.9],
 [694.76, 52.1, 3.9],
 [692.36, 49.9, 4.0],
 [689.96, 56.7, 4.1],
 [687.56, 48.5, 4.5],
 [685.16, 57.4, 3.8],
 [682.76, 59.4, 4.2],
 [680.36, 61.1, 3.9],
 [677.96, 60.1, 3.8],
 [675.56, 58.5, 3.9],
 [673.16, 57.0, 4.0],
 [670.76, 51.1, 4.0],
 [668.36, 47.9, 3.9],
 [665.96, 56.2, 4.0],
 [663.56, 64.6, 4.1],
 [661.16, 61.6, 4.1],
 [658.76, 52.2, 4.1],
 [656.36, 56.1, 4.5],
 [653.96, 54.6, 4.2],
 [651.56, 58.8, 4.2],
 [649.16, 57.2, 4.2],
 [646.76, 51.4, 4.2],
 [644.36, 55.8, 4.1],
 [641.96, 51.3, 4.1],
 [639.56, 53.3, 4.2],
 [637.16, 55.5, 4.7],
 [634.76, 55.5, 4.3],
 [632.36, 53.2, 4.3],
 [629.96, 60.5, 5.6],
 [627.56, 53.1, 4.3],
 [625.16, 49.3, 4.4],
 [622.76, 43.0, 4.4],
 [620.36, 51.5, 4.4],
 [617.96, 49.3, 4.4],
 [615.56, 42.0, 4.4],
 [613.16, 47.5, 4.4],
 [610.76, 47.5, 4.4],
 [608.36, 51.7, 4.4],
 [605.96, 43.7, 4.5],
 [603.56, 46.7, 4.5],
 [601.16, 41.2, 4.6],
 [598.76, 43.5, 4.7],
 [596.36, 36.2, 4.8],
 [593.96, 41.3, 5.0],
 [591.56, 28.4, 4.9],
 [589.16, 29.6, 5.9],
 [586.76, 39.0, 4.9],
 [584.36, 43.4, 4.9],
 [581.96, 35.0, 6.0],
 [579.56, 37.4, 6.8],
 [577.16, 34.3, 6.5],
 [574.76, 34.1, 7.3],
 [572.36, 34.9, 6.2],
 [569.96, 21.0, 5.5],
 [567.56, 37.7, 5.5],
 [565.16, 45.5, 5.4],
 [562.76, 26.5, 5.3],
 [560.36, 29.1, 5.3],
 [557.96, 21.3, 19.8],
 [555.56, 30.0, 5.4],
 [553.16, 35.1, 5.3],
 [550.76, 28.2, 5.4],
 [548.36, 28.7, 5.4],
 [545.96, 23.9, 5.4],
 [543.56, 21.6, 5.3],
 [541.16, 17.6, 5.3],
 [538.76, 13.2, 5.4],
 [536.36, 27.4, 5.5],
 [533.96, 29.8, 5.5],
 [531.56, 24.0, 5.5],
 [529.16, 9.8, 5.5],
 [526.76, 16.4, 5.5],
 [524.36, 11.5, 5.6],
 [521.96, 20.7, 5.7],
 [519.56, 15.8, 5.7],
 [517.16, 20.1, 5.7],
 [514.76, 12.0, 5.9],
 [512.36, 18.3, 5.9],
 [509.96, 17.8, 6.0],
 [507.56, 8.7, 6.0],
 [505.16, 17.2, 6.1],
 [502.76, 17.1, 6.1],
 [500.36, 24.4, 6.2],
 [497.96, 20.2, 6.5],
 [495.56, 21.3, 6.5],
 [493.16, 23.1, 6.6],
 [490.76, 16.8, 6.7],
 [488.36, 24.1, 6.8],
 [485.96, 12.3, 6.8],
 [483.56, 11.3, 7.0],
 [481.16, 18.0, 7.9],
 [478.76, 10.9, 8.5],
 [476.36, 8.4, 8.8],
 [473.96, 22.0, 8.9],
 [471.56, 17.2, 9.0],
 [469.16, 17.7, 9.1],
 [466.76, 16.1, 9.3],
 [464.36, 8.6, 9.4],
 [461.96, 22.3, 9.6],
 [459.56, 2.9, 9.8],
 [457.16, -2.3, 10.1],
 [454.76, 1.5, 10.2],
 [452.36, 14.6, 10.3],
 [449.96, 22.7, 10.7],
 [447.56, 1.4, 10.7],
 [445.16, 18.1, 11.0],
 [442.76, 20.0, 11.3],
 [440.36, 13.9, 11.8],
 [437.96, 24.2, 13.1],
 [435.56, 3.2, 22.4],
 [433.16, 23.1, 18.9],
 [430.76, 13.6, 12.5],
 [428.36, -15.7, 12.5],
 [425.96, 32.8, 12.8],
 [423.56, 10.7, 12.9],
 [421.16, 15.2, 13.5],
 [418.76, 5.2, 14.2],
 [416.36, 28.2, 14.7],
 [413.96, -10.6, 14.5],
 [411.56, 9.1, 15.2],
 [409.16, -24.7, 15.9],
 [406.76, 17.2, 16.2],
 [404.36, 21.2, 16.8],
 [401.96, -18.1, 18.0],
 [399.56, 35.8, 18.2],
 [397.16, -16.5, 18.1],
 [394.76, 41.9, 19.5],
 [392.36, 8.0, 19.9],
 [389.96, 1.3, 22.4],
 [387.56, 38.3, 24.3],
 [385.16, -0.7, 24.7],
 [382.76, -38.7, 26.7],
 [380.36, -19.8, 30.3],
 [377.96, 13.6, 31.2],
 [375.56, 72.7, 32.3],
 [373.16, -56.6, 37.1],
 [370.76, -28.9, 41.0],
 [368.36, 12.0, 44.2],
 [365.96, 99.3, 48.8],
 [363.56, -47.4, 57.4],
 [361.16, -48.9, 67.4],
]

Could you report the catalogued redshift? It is 0.372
